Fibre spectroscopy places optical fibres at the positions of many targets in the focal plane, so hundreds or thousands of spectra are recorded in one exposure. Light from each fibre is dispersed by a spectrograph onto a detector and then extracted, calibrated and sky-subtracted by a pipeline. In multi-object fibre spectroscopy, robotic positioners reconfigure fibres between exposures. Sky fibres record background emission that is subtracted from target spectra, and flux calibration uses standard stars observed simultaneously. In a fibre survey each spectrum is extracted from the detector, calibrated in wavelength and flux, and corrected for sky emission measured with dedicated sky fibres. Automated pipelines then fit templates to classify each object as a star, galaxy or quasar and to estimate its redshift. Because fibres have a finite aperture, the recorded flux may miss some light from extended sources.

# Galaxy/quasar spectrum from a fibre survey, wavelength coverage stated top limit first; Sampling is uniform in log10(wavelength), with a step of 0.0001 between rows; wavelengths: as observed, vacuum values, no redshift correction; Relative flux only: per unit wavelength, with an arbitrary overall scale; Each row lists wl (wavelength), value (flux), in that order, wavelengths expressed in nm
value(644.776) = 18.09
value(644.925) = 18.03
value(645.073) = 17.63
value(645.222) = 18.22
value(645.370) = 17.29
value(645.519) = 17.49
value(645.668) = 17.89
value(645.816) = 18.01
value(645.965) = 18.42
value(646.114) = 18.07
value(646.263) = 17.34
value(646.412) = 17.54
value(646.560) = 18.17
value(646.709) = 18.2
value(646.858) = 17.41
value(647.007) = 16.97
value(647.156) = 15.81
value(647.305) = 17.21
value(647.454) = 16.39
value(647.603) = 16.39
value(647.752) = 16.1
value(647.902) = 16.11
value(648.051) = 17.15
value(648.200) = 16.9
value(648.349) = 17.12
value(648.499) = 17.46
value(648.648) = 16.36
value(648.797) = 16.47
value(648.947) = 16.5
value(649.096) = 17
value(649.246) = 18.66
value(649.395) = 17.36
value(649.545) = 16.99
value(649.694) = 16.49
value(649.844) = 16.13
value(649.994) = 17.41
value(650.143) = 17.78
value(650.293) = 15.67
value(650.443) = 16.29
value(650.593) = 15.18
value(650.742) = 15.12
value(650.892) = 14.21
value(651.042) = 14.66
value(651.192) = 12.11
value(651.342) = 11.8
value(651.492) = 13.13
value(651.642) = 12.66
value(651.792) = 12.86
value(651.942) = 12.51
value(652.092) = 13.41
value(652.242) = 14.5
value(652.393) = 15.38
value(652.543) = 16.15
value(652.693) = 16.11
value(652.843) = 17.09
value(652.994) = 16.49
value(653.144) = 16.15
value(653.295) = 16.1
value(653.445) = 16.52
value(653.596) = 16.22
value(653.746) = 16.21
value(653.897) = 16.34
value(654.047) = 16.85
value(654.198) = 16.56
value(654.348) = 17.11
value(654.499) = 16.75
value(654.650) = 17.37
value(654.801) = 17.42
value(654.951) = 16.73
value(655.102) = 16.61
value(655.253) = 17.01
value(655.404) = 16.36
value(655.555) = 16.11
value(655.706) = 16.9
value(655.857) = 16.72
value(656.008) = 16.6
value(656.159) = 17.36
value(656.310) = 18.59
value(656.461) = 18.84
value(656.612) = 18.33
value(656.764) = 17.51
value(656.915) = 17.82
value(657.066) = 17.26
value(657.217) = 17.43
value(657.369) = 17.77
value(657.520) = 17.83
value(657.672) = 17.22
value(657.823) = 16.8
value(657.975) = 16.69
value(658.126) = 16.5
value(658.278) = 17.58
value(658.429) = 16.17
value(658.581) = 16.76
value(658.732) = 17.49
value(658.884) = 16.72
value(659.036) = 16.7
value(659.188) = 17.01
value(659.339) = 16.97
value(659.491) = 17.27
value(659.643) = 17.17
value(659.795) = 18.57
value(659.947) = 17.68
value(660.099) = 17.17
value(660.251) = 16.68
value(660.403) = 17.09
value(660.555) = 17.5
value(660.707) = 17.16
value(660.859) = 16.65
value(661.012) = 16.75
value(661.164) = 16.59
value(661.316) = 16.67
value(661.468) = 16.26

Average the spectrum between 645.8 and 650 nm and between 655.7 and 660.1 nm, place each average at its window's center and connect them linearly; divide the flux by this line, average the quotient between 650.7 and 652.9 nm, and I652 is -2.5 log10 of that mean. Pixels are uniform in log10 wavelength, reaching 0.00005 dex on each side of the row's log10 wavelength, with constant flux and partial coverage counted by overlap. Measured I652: 0.22 mag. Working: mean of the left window 17.1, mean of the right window 17.3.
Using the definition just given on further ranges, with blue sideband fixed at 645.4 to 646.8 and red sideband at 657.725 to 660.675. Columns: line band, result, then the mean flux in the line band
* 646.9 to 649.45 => 0.06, 16.8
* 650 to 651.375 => 0.17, 15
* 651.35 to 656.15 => 0.10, 15.9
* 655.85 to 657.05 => -0.03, 17.8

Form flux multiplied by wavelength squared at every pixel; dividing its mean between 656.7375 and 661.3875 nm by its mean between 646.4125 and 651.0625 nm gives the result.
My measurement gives 1.06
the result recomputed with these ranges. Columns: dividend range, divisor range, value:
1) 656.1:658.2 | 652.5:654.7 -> 1.07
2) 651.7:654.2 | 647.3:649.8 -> 0.94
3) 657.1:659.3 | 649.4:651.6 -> 1.15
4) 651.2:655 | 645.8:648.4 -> 0.92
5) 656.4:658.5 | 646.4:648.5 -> 1.06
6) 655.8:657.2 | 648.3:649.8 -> 1.06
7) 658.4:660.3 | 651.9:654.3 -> 1.10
